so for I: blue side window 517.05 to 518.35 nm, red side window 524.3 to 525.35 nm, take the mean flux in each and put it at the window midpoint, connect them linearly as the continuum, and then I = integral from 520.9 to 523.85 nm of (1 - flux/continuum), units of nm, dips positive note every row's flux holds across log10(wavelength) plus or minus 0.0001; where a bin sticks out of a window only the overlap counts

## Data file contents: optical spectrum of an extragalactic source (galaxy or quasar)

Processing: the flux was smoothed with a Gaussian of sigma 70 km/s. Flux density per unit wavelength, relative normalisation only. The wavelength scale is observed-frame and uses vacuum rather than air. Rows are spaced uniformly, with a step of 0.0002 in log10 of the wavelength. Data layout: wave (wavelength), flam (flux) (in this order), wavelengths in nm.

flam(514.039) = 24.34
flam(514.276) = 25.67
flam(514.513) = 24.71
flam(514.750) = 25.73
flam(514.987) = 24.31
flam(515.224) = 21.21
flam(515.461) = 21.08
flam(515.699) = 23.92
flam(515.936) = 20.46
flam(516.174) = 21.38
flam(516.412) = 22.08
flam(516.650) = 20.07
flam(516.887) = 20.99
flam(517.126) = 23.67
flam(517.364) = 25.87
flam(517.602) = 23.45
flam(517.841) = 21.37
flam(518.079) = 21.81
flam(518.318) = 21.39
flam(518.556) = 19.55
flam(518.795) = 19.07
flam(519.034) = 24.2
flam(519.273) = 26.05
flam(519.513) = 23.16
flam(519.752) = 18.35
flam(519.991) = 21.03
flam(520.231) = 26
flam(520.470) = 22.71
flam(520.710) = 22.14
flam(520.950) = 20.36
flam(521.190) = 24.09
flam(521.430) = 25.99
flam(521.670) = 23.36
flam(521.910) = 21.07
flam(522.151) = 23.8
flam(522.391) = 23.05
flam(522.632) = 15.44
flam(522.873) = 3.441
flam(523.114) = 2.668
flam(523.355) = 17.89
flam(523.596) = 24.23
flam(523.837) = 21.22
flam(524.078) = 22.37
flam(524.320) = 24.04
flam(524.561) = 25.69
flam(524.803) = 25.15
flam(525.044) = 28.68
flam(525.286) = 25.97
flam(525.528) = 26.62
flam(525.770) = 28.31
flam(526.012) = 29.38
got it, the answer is 0.72 nm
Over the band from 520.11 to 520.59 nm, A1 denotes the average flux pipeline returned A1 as 24.3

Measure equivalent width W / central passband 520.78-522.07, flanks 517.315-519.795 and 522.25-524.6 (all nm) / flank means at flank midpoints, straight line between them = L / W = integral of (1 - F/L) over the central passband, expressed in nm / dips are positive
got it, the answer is -0.221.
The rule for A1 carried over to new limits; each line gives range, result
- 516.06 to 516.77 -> 21.2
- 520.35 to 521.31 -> 22.3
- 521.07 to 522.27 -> 23.7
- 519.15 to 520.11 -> 22.2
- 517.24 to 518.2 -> 23.1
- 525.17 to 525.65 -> 26.3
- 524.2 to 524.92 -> 25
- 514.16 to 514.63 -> 25.2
